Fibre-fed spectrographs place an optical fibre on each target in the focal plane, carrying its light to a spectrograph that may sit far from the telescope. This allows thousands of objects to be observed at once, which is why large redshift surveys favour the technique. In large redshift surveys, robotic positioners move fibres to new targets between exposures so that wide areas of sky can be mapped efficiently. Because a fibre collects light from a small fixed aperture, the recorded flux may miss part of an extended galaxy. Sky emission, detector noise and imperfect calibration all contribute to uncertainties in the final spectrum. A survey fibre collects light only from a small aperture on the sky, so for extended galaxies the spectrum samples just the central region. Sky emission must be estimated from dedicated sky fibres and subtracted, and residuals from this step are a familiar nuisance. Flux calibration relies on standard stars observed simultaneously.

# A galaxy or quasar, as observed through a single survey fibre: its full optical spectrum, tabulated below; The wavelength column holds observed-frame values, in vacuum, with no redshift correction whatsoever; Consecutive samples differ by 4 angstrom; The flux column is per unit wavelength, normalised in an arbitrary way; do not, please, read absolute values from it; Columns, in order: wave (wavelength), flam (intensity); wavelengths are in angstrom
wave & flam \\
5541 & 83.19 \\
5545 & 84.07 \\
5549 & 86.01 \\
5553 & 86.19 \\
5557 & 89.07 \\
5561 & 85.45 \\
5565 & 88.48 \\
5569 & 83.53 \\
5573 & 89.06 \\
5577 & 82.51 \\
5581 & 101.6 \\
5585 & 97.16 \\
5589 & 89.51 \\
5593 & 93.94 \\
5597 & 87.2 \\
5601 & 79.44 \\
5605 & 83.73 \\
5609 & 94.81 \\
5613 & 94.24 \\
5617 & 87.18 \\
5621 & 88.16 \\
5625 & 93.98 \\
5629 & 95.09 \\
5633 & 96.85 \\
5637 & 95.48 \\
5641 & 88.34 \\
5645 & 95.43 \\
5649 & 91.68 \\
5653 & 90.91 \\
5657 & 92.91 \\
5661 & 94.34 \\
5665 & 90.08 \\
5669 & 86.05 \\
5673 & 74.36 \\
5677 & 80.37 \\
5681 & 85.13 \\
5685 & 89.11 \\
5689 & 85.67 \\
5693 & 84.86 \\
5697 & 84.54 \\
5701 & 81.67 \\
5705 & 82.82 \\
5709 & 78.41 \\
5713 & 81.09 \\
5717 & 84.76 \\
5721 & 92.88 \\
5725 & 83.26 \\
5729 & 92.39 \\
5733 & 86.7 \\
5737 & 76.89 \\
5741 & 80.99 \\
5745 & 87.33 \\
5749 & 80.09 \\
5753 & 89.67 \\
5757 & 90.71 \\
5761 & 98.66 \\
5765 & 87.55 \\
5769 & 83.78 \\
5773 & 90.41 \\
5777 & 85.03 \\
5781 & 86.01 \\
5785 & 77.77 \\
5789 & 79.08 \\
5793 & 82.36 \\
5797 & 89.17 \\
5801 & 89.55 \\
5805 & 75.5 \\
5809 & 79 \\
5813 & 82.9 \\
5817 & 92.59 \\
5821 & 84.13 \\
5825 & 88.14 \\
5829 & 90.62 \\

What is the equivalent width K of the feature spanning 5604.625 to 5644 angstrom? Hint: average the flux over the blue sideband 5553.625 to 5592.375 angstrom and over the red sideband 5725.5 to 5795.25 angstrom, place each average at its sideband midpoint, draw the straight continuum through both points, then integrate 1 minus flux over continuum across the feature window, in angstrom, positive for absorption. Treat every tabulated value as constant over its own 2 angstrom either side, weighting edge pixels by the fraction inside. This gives -1.6 angstrom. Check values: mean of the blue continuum 89.6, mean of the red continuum 85.6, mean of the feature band 92.2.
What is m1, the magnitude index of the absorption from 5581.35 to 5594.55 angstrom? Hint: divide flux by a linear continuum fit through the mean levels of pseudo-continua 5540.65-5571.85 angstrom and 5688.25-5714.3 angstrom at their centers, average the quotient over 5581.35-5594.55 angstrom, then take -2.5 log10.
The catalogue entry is -0.11 mag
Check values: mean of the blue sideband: 86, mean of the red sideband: 82.6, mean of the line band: 94.5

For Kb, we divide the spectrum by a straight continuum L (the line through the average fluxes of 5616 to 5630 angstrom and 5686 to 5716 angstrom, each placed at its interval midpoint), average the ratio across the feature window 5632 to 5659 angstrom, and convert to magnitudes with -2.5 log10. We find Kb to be -0.05 mag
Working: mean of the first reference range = 91.1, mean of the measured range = 92.9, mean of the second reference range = 83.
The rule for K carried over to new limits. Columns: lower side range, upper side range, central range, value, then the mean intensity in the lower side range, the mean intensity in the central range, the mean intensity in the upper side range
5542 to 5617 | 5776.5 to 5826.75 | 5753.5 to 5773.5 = -1.3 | 88.6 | 90.2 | 83.9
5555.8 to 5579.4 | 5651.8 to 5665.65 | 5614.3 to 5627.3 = 0.0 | 86.5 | 90.1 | 92.3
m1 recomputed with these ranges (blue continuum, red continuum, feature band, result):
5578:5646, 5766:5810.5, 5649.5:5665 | -0.03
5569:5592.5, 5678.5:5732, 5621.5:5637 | -0.07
